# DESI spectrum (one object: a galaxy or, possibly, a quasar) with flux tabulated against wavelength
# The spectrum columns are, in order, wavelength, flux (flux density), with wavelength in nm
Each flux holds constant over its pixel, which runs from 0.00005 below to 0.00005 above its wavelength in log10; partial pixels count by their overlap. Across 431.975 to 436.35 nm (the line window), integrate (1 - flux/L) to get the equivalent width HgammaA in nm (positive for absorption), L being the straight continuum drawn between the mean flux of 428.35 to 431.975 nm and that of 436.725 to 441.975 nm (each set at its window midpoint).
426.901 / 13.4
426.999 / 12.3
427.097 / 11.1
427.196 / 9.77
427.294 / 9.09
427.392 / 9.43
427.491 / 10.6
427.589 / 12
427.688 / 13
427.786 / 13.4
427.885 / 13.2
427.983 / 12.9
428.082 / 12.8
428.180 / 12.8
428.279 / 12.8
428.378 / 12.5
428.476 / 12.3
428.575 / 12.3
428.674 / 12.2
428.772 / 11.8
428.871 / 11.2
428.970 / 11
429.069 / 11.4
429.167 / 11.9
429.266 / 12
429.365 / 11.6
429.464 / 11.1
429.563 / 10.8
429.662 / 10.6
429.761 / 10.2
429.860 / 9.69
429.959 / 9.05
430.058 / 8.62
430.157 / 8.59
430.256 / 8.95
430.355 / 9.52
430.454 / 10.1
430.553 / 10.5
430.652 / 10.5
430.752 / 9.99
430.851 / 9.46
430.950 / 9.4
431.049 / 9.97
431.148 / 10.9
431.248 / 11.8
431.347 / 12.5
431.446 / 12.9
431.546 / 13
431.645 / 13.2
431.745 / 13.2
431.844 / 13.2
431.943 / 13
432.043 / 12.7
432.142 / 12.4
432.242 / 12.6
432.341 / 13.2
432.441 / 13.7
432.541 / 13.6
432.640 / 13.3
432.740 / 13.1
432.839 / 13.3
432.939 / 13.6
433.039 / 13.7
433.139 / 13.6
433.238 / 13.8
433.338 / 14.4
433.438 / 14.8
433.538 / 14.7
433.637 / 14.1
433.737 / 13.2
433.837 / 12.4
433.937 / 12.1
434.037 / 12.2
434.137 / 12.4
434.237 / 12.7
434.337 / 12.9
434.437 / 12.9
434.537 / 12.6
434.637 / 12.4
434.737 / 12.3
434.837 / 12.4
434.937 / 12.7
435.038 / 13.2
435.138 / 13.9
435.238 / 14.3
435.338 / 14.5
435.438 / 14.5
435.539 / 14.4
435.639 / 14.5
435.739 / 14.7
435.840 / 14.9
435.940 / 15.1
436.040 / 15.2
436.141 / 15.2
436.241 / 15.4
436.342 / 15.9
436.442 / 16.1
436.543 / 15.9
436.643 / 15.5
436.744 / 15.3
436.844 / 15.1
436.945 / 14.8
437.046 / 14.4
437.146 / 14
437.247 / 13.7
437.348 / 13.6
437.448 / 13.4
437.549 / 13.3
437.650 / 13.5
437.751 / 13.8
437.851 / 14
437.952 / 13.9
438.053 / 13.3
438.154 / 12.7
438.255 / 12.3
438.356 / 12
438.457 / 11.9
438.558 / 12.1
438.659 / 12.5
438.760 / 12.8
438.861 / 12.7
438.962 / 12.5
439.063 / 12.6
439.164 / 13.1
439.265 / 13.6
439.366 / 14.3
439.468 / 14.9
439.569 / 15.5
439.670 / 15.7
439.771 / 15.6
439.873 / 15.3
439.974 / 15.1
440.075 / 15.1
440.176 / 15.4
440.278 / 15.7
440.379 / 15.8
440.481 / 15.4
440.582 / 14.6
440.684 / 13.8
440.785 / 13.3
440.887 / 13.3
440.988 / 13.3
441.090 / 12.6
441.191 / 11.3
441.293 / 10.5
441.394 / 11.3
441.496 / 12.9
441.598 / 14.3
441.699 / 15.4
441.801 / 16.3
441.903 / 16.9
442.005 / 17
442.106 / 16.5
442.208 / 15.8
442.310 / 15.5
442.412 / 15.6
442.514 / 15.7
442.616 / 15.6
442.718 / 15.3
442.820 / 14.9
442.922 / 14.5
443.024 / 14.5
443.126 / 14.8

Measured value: -0.46 nm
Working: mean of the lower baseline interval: 11.1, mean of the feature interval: 13.6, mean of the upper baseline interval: 13.9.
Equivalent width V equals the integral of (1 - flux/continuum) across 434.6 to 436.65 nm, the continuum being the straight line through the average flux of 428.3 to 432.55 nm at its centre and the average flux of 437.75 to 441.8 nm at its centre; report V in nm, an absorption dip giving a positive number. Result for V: -0.284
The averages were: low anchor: 11.4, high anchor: 13.7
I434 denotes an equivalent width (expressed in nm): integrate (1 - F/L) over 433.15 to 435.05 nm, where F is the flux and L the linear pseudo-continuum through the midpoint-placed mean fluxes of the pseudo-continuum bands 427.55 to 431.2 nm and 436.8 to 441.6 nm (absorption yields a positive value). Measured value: -0.11 nm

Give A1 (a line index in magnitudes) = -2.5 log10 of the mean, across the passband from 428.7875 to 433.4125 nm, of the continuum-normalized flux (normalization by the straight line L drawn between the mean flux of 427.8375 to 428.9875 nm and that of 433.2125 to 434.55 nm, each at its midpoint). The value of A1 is 0.10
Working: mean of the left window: 12.4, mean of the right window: 13.2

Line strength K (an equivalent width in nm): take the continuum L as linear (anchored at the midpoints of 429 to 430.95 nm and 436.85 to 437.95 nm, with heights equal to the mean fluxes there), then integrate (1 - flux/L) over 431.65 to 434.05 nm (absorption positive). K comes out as -0.35 nm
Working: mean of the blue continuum 10.2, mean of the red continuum 13.9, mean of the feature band 13.3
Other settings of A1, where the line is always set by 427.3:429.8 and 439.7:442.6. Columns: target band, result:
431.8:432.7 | -0.04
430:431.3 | 0.24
